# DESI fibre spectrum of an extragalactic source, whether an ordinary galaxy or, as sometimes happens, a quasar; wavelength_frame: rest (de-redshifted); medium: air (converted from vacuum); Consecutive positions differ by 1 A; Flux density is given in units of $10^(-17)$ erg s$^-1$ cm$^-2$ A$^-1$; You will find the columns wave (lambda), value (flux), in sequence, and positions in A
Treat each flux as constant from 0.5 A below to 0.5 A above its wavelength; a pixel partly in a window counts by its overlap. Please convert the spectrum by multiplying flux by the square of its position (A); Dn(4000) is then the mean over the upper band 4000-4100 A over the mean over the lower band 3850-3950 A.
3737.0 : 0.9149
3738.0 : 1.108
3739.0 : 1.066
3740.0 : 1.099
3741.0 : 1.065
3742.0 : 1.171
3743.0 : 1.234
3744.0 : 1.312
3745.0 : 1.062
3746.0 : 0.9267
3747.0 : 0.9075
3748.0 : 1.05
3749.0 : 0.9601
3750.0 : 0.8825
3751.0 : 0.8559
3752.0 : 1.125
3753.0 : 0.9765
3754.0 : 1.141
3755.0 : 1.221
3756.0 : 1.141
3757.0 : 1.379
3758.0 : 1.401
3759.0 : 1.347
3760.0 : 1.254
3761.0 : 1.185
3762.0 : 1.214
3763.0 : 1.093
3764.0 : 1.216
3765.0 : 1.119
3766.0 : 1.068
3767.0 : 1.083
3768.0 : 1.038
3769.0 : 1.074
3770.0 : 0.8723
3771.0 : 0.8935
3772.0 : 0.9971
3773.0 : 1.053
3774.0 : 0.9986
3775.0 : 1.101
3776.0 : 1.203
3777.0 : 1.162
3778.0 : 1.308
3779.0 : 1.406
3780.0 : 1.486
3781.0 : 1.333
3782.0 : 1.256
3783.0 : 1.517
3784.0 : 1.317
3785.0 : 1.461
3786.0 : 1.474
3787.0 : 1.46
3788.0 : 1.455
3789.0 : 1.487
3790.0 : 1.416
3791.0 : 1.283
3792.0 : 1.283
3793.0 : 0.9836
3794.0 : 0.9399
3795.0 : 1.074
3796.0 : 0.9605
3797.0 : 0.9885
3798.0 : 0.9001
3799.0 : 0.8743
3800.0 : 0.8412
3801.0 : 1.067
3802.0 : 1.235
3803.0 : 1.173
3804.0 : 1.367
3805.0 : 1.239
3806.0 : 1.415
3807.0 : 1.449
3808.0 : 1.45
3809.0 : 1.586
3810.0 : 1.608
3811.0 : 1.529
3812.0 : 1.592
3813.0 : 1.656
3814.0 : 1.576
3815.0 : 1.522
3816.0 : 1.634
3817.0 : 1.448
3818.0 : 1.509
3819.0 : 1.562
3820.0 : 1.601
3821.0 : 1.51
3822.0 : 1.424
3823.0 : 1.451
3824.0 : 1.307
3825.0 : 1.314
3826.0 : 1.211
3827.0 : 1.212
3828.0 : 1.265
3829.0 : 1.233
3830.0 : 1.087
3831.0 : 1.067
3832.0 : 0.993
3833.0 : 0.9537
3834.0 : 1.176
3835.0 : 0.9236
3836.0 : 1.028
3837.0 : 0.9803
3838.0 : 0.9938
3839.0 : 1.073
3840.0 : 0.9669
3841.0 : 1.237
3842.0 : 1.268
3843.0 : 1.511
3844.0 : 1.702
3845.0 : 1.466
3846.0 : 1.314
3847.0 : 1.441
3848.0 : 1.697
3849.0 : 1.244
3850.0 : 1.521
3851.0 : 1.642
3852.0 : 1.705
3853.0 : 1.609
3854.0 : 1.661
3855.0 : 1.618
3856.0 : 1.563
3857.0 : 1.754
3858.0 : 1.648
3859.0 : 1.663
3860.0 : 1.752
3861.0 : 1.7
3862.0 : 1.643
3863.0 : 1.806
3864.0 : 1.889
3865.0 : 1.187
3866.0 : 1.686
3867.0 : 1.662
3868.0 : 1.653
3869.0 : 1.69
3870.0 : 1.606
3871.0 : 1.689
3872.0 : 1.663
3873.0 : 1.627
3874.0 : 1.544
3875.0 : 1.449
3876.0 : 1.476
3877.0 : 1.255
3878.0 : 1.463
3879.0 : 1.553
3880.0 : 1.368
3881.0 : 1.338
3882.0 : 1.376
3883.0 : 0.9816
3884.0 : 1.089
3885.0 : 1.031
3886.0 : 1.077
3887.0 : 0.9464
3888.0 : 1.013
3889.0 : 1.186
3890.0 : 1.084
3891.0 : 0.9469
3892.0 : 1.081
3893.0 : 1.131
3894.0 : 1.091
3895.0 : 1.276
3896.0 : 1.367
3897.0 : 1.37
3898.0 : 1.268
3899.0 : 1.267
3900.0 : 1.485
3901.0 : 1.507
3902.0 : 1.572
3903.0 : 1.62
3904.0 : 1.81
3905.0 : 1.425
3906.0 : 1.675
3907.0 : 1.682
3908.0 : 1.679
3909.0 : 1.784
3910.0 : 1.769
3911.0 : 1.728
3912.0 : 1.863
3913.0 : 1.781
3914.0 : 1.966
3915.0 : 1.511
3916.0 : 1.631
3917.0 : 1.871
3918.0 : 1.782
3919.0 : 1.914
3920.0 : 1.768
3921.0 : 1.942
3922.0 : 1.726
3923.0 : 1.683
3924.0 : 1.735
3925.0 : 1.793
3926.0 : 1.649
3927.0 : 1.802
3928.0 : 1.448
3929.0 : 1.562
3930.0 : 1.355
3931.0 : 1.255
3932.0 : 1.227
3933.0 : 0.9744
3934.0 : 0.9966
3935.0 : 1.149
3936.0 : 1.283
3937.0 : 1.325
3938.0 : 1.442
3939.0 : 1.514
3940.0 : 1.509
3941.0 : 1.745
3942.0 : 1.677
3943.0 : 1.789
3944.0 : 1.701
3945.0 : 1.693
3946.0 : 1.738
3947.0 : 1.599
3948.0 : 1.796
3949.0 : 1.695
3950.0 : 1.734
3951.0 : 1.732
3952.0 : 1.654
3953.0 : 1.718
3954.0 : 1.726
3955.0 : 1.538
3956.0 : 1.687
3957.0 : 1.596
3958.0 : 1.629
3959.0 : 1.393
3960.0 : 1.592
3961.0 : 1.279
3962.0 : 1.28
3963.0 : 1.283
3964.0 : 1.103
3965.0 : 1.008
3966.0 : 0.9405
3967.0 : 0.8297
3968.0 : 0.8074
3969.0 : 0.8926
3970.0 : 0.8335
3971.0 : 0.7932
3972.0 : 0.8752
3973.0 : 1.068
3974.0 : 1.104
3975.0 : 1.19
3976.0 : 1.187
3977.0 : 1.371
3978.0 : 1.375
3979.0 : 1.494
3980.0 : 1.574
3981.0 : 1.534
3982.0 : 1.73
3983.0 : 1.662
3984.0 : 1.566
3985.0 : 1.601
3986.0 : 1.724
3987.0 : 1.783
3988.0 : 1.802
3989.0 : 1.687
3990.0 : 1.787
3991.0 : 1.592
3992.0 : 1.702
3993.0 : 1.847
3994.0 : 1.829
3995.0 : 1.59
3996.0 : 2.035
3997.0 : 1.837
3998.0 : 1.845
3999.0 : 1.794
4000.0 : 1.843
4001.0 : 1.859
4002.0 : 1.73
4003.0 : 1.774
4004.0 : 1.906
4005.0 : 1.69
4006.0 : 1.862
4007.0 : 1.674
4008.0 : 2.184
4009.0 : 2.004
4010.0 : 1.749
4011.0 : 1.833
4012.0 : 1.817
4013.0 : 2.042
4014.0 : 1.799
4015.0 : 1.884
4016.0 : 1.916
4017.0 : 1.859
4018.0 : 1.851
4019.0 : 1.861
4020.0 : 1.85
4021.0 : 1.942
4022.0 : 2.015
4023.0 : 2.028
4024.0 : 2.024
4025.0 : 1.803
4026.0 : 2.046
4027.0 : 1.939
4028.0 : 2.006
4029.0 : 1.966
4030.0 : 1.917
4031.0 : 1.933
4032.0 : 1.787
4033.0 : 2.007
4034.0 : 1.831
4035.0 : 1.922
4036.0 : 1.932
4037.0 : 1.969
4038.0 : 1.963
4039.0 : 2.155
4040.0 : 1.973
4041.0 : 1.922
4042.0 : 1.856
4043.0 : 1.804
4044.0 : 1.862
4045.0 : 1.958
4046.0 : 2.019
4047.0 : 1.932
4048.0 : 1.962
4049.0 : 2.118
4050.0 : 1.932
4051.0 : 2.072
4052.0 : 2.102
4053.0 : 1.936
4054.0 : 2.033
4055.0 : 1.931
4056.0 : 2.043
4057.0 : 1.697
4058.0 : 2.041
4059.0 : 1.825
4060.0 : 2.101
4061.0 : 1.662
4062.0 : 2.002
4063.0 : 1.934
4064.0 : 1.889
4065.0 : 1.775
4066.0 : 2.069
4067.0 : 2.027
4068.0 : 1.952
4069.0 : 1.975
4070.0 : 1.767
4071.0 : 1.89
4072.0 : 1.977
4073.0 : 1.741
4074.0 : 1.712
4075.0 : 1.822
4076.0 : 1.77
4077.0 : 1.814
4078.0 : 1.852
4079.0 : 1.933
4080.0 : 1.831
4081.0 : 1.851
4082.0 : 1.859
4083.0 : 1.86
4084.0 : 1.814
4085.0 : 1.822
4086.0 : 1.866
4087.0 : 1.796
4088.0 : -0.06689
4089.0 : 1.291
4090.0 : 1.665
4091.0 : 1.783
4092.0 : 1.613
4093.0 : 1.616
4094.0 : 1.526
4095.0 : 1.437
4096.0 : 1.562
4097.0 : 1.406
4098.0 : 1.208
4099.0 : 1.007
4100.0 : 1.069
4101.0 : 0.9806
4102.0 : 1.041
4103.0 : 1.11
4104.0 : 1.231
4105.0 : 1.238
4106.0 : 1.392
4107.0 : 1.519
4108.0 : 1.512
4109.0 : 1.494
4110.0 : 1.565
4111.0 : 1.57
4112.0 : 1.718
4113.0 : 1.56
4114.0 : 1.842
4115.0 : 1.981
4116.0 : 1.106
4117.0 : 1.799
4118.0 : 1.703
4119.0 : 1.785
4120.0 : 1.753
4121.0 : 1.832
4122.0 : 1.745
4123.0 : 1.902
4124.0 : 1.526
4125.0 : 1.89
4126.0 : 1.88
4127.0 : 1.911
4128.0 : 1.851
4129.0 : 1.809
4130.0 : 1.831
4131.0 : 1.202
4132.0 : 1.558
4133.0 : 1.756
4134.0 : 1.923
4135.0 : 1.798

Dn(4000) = 1.30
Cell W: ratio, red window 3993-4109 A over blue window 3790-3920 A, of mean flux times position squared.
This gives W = 1.40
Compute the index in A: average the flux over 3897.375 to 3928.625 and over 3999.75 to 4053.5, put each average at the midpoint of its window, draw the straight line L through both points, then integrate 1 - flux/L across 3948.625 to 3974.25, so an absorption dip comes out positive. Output 6.9 A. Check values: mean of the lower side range 1.68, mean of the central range 1.3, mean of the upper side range 1.92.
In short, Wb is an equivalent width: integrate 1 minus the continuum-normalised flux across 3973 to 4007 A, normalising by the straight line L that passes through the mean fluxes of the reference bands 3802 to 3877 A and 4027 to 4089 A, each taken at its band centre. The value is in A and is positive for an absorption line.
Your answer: 1.72 A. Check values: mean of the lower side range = 1.44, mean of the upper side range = 1.88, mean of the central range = 1.66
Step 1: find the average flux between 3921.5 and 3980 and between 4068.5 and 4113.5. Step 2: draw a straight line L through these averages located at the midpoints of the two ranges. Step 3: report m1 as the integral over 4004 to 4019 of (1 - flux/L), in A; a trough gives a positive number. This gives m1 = -4.06 A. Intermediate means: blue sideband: 1.41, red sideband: 1.56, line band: 1.87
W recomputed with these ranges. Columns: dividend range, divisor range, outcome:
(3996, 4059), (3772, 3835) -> 1.66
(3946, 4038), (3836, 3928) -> 1.17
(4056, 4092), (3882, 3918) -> 1.37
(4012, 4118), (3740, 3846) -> 1.65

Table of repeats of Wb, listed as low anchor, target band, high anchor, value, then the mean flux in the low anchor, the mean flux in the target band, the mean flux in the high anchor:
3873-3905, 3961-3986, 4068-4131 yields 3.6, 1.3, 1.22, 1.61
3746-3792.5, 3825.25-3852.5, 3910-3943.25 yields 2.3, 1.19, 1.26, 1.59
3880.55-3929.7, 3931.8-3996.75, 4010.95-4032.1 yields 9.5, 1.49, 1.46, 1.92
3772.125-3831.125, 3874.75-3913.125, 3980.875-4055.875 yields 4.4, 1.31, 1.38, 1.88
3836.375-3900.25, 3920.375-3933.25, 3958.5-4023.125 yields -0.6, 1.41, 1.56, 1.59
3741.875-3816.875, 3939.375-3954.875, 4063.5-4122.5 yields -2.9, 1.22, 1.69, 1.61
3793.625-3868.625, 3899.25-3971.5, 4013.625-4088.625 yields 4.0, 1.38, 1.52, 1.89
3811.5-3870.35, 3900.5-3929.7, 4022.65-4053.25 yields -1.4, 1.44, 1.71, 1.96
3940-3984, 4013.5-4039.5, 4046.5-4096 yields -4.5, 1.41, 1.93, 1.81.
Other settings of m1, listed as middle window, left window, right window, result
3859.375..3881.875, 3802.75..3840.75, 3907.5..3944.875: -1.92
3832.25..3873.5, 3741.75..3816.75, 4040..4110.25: -4.04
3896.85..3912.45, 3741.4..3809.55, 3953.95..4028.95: -1.69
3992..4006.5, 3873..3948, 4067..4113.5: -2.76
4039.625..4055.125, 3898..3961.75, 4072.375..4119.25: -4.00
